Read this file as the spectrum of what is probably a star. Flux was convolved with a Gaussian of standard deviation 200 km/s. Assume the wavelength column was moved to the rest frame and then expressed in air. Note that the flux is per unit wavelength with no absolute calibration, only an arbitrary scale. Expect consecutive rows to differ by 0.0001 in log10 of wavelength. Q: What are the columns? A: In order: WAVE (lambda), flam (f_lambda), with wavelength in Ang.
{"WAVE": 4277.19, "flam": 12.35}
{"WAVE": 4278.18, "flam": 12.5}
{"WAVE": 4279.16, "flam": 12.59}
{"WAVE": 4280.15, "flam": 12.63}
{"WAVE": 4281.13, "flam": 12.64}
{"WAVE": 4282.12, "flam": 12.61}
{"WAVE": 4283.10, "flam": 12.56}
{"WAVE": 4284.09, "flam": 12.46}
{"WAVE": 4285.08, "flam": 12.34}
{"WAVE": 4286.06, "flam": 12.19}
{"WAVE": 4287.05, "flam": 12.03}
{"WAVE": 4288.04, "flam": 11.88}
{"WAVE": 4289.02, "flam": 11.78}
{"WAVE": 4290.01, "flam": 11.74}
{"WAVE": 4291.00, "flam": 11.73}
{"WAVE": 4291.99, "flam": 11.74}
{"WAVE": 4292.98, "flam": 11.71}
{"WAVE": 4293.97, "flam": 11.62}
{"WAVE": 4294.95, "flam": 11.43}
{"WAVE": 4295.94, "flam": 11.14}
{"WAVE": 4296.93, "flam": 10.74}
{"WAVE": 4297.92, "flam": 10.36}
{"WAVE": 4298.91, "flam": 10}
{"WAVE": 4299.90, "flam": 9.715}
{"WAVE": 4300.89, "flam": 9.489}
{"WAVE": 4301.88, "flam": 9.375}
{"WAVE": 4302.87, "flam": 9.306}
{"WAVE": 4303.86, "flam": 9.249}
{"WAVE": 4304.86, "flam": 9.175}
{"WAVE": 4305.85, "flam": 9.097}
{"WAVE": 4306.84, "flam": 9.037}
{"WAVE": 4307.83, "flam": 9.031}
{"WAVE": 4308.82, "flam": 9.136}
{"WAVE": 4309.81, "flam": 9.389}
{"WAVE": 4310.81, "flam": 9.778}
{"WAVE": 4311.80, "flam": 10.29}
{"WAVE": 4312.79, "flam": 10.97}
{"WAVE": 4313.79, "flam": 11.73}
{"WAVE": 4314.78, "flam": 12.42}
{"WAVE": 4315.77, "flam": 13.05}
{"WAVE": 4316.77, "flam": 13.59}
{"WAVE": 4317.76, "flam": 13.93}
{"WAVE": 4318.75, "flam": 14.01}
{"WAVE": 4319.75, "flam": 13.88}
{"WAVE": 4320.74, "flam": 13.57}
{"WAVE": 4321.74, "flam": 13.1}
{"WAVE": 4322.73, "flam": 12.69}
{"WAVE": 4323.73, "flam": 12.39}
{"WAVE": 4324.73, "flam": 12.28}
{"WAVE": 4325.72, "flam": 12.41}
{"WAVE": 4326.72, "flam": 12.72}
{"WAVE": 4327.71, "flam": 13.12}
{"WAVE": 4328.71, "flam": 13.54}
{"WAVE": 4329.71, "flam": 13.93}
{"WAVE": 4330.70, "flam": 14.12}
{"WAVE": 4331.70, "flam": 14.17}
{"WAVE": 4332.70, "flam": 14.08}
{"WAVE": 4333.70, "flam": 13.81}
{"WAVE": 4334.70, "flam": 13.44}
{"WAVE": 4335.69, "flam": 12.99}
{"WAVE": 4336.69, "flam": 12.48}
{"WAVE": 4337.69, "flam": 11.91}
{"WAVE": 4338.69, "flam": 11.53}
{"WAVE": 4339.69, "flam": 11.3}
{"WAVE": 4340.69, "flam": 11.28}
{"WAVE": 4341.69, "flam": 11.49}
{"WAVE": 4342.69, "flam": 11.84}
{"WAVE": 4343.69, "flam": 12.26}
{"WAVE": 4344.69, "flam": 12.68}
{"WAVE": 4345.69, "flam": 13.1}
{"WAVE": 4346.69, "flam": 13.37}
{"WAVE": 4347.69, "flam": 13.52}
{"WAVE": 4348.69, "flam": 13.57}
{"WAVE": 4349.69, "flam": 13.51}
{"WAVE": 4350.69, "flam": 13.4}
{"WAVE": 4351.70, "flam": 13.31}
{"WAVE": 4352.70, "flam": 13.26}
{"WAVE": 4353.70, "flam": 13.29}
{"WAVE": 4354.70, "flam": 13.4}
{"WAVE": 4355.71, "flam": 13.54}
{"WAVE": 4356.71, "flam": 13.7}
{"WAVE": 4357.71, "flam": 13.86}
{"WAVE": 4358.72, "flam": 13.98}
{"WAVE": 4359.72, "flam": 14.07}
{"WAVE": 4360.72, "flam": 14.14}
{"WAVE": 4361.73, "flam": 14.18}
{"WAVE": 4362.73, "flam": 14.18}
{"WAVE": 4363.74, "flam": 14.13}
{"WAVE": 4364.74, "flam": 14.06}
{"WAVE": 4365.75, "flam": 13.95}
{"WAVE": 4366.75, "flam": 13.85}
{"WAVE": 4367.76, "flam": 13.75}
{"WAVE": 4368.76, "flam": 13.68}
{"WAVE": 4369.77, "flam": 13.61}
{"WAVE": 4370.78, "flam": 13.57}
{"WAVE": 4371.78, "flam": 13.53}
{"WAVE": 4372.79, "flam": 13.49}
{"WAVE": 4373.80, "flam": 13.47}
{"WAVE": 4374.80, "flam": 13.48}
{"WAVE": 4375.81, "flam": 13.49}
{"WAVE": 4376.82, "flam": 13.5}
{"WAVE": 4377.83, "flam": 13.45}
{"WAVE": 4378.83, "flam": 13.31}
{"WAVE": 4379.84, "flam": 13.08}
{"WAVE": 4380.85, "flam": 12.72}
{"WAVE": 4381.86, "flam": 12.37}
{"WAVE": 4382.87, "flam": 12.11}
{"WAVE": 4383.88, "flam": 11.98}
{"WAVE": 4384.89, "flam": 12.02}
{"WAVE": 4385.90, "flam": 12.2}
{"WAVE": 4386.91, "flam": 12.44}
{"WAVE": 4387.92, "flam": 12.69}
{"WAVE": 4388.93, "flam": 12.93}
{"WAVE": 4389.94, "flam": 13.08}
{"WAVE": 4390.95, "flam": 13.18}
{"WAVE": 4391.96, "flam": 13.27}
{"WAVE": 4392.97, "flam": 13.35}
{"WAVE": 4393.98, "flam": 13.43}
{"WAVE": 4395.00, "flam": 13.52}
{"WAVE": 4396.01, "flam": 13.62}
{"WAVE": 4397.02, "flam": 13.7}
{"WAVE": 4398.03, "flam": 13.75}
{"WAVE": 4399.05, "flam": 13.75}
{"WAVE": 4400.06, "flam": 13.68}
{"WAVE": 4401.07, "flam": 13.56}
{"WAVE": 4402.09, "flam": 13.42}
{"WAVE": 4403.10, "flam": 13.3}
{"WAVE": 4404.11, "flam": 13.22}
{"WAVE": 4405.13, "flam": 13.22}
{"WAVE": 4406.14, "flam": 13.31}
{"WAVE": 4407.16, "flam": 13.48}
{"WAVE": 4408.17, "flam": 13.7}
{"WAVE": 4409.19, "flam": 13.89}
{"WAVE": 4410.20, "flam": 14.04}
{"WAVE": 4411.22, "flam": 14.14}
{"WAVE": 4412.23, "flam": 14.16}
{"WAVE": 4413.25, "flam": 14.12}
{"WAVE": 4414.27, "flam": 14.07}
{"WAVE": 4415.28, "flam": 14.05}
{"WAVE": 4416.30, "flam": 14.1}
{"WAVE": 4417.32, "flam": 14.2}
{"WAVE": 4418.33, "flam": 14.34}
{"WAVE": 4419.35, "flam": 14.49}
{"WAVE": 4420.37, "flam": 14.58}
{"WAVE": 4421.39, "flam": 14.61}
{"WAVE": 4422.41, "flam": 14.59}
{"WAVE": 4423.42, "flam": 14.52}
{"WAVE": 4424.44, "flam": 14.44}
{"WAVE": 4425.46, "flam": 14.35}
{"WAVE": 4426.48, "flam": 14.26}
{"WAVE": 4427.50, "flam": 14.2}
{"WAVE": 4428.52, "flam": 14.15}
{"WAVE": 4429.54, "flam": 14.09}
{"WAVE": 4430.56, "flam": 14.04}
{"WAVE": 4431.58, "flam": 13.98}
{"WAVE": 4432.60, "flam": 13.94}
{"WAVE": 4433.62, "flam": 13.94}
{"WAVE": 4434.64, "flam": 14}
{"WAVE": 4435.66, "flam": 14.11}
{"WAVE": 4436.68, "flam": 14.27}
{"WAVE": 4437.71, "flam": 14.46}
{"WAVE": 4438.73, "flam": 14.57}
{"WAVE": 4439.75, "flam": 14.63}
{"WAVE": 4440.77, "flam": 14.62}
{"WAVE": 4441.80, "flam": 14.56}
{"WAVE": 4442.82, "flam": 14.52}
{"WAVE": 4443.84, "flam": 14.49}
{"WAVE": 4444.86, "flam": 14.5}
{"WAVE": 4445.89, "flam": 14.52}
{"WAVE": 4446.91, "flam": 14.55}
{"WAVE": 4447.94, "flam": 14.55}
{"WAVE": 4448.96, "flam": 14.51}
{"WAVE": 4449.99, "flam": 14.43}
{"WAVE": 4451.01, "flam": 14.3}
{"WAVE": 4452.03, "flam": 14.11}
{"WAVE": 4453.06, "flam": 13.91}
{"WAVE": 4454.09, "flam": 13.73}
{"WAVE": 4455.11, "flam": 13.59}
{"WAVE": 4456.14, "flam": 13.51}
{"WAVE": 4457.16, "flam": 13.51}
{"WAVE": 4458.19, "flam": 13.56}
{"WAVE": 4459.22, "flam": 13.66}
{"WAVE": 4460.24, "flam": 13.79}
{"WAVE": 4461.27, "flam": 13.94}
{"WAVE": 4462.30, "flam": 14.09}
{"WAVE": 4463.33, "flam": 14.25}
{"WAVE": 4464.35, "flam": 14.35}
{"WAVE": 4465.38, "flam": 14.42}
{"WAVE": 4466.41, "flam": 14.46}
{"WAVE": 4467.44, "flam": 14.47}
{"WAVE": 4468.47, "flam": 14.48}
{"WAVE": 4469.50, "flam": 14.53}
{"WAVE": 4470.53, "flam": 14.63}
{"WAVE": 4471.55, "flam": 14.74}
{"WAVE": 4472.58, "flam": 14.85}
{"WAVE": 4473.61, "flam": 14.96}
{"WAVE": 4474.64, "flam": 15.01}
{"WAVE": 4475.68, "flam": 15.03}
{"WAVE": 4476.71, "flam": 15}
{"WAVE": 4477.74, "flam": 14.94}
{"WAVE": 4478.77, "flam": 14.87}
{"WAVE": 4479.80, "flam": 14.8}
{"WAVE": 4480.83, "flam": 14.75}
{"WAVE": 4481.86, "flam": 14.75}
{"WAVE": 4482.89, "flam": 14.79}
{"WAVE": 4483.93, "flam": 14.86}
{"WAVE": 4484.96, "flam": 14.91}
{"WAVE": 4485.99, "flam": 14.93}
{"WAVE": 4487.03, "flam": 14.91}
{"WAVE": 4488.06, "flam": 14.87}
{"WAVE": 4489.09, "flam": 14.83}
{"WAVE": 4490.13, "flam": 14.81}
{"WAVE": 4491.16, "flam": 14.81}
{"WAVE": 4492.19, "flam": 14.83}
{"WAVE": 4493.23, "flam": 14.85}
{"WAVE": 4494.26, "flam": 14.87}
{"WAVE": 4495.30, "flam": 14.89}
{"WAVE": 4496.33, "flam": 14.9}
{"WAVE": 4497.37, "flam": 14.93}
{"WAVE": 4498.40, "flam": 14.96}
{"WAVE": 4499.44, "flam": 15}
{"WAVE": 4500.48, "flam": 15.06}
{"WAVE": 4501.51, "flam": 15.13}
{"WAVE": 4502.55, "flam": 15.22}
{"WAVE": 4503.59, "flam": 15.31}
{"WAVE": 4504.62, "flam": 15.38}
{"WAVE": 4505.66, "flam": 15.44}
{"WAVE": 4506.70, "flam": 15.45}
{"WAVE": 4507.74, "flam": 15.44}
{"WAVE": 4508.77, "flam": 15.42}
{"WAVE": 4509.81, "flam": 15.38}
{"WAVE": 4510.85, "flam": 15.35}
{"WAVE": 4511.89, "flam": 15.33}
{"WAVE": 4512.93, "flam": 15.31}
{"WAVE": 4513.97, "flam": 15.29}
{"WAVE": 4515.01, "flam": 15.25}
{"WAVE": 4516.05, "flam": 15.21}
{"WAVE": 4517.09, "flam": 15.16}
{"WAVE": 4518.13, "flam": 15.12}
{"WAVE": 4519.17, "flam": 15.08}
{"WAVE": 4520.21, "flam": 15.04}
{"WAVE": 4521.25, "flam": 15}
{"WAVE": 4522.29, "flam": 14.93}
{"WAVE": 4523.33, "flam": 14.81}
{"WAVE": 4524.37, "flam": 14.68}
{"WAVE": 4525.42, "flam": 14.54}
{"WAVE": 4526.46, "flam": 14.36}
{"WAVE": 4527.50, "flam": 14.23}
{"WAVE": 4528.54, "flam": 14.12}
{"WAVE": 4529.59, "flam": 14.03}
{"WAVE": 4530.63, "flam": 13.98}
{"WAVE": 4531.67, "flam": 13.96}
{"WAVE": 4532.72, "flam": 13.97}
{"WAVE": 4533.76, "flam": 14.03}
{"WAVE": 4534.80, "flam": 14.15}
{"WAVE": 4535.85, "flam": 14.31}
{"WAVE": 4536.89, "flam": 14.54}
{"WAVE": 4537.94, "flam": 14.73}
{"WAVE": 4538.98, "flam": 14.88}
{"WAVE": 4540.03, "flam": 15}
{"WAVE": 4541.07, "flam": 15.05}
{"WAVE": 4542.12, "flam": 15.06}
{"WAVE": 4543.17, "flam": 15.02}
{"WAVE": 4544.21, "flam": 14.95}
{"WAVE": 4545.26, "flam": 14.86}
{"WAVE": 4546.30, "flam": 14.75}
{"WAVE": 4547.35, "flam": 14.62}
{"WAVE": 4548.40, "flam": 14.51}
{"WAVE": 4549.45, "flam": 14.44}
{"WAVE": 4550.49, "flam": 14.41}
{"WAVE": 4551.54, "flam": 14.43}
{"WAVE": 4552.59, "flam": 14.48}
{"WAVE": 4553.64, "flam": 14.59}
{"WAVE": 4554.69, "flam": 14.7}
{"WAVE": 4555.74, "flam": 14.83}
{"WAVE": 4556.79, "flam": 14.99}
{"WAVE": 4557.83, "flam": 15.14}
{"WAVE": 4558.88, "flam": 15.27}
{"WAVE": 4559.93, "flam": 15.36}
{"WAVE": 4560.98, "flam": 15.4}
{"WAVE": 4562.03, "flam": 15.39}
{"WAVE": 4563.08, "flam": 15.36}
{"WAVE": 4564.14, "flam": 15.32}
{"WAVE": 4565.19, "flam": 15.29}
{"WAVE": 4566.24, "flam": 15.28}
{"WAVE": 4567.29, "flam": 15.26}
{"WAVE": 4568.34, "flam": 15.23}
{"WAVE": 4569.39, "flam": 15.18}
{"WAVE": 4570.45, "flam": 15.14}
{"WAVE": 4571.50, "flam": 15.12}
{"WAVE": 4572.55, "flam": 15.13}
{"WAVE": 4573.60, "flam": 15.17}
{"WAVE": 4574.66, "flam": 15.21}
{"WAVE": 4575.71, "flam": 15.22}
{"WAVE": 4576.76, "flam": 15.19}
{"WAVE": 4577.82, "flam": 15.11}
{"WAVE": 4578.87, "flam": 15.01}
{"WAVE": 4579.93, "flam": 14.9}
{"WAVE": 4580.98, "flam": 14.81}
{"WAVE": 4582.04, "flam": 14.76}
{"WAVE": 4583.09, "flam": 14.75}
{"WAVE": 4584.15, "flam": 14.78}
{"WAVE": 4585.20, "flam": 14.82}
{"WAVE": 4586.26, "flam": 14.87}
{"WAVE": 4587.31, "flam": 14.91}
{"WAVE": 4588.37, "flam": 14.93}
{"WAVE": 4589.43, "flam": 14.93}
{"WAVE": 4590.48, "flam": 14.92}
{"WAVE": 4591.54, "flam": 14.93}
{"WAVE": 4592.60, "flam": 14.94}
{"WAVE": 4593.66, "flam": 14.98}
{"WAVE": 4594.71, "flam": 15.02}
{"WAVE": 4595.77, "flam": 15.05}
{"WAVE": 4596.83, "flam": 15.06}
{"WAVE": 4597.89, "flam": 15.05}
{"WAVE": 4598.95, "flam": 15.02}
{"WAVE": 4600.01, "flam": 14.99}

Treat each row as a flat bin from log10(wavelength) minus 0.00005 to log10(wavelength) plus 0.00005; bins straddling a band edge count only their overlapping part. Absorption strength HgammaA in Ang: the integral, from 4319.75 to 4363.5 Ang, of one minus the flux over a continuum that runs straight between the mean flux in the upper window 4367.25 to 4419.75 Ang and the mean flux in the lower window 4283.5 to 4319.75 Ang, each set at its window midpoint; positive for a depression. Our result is -3.8 Ang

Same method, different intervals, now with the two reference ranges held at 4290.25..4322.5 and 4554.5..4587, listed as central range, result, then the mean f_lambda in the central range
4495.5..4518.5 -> -1.79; 15.2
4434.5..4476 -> -3.09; 14.3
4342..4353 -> -1.29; 13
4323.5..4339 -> -2.25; 13.1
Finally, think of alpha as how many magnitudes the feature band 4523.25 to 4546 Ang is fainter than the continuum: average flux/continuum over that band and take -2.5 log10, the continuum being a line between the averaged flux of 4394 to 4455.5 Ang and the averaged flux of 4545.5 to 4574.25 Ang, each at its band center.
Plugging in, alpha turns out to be 0.02 mag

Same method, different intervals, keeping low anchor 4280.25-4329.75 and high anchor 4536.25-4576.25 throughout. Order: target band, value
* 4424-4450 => -0.08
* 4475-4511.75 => -0.07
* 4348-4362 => -0.12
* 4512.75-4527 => -0.04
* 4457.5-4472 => -0.04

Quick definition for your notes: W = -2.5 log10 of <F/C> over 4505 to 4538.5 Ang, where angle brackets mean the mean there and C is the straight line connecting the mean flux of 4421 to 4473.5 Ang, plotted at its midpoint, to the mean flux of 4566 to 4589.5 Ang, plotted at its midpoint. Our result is -0.008 mag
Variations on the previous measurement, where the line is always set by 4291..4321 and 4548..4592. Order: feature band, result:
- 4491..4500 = -0.08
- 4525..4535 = 0.02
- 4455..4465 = -0.04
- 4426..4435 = -0.10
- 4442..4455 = -0.10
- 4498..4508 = -0.09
